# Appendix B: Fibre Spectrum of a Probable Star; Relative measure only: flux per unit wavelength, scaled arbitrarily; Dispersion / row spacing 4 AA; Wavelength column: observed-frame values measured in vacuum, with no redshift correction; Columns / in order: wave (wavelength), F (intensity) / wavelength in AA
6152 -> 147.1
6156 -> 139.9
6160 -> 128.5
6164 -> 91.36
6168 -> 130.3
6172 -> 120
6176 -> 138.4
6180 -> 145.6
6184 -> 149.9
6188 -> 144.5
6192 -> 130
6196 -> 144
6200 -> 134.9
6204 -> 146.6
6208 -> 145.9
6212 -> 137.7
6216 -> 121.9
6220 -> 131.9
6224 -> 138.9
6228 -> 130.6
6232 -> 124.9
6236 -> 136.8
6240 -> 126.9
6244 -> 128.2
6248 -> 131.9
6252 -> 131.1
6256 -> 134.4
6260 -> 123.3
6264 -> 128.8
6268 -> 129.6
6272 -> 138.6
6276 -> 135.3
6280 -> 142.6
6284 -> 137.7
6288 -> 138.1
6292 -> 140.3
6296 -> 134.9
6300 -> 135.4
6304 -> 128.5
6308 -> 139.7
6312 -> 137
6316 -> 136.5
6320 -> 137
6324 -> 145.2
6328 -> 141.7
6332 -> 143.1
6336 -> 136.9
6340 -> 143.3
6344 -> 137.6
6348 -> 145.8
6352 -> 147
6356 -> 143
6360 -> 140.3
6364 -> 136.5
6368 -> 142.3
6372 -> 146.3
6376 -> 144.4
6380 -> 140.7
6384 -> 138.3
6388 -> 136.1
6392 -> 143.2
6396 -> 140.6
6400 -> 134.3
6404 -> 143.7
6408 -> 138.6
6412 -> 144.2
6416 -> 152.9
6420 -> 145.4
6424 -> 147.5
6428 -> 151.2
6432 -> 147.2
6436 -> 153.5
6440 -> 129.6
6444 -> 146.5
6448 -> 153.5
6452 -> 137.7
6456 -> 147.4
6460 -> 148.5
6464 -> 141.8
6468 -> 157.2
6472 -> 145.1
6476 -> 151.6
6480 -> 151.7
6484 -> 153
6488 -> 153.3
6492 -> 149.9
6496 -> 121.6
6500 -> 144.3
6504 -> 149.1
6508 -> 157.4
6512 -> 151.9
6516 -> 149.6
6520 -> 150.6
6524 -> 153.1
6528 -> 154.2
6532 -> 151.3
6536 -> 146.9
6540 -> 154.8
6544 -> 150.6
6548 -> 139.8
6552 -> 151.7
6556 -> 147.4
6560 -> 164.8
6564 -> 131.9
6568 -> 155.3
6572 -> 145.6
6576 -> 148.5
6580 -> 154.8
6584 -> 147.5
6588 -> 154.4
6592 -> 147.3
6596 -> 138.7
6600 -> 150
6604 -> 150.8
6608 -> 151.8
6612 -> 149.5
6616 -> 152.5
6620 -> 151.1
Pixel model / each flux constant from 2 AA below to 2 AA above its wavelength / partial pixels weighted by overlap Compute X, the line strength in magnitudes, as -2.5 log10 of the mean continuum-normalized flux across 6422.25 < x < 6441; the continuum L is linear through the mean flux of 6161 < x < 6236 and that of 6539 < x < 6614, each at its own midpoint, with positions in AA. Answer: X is -0.03 mag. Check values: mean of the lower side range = 134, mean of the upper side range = 149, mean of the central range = 147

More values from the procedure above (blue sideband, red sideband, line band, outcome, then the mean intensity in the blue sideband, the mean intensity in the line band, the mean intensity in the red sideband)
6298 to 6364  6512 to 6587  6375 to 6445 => 0.00 mag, 140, 143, 150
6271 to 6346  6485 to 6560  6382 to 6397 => 0.02 mag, 138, 139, 149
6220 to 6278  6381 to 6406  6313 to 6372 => -0.04 mag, 131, 141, 139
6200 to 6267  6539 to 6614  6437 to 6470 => -0.02 mag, 133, 146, 149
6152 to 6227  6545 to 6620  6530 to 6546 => -0.02 mag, 135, 151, 149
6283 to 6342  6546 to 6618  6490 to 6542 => -0.02 mag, 138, 149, 149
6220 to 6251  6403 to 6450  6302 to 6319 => 0.01 mag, 131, 136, 146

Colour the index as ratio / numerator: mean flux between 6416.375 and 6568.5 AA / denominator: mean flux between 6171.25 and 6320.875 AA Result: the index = 1.10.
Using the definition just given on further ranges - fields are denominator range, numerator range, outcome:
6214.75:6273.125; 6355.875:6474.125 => 1.10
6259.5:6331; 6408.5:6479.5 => 1.08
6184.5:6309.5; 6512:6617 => 1.11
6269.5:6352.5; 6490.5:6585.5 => 1.07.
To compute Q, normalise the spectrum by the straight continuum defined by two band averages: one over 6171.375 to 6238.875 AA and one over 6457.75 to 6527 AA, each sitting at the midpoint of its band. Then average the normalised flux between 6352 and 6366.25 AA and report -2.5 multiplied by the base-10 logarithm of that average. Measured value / 0.02 mag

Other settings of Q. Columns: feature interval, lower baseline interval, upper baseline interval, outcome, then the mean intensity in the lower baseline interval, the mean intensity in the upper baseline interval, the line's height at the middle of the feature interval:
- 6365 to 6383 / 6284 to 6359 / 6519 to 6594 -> -0.007 mag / 139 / 150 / 142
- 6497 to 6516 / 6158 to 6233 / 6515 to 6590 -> -0.007 mag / 134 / 150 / 148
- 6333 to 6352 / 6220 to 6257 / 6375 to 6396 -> -0.030 mag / 131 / 140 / 138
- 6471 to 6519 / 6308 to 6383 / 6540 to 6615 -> -0.015 mag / 141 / 149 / 146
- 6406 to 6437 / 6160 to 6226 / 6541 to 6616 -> -0.032 mag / 134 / 149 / 143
